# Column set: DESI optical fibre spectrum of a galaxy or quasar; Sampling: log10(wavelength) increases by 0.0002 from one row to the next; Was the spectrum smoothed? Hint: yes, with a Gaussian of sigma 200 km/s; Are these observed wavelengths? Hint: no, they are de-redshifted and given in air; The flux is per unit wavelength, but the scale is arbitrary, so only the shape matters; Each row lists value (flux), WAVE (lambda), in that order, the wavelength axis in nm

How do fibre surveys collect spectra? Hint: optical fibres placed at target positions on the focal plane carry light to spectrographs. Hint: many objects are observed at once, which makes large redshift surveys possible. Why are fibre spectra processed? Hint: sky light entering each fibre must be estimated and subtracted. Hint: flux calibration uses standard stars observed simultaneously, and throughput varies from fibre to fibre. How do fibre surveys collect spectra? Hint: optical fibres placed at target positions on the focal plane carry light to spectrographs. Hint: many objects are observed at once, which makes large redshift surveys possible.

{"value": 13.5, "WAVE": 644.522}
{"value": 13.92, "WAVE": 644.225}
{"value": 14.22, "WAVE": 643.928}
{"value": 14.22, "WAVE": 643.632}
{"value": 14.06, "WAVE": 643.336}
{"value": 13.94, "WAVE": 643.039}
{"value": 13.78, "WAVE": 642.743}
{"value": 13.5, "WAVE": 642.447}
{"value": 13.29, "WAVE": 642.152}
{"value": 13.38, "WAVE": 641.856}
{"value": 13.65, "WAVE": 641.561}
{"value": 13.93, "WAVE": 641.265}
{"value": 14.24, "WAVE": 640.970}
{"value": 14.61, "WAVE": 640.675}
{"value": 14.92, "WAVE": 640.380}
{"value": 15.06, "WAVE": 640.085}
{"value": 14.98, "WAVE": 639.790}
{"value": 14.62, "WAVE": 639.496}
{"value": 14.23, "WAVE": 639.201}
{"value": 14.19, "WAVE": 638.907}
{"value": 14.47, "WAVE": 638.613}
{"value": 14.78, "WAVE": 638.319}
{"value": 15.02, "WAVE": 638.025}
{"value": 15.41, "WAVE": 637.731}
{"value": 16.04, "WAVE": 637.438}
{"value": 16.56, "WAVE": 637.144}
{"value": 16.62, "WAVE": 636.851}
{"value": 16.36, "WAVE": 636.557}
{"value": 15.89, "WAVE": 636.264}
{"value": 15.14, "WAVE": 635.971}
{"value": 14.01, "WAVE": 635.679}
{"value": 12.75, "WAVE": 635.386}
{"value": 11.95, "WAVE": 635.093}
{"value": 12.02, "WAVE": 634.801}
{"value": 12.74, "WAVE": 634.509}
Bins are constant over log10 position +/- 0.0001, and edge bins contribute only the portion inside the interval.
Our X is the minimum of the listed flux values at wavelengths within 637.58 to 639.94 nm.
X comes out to 14.19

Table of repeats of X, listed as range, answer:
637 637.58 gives 16.04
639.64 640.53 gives 14.92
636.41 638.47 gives 14.78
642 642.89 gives 13.29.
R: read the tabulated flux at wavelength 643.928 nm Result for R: 14.22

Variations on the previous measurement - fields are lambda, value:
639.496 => 14.62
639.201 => 14.23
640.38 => 14.92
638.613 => 14.47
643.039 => 13.94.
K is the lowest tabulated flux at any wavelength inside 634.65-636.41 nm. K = 11.95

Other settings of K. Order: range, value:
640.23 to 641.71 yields 13.65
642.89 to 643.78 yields 13.94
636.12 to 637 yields 15.89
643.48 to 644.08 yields 14.22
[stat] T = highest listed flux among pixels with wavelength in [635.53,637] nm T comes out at 16.62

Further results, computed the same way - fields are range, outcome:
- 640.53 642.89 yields 14.61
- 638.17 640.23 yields 15.06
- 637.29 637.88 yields 16.04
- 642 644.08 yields 14.22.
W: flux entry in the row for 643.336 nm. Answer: 14.06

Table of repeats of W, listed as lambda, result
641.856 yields 13.38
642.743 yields 13.78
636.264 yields 15.89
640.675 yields 14.61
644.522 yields 13.5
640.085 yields 15.06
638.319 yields 14.78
